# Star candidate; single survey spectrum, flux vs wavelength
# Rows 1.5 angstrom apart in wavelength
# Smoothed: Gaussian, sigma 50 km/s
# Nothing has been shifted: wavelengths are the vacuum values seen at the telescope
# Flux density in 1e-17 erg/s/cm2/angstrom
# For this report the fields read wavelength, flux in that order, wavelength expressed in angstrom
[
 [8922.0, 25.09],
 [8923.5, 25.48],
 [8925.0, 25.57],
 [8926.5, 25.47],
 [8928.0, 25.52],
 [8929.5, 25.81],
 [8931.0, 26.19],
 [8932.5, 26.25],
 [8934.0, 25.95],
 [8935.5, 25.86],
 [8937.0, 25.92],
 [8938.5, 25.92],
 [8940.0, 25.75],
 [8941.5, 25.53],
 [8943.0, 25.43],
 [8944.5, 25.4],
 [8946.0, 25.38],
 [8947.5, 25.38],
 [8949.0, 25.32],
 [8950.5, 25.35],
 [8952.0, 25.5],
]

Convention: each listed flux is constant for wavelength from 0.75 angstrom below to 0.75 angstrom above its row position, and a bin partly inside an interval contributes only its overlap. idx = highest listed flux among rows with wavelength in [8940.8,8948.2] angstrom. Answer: 25.53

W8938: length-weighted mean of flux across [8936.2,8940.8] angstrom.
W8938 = 25.9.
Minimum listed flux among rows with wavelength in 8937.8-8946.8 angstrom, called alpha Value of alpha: 25.38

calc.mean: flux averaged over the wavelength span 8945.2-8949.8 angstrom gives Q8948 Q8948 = 25.4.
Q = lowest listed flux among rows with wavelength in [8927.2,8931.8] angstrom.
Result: 25.52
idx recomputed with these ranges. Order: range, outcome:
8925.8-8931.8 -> 26.19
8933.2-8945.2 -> 25.95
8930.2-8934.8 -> 26.25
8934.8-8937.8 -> 25.92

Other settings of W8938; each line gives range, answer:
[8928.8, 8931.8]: 26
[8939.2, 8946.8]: 25.5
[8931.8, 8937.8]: 26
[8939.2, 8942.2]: 25.6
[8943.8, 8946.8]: 25.4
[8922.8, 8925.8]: 25.5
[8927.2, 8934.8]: 25.9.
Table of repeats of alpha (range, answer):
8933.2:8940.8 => 25.75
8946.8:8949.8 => 25.32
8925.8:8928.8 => 25.47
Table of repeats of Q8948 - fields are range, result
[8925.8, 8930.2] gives 25.6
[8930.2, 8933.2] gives 26.2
